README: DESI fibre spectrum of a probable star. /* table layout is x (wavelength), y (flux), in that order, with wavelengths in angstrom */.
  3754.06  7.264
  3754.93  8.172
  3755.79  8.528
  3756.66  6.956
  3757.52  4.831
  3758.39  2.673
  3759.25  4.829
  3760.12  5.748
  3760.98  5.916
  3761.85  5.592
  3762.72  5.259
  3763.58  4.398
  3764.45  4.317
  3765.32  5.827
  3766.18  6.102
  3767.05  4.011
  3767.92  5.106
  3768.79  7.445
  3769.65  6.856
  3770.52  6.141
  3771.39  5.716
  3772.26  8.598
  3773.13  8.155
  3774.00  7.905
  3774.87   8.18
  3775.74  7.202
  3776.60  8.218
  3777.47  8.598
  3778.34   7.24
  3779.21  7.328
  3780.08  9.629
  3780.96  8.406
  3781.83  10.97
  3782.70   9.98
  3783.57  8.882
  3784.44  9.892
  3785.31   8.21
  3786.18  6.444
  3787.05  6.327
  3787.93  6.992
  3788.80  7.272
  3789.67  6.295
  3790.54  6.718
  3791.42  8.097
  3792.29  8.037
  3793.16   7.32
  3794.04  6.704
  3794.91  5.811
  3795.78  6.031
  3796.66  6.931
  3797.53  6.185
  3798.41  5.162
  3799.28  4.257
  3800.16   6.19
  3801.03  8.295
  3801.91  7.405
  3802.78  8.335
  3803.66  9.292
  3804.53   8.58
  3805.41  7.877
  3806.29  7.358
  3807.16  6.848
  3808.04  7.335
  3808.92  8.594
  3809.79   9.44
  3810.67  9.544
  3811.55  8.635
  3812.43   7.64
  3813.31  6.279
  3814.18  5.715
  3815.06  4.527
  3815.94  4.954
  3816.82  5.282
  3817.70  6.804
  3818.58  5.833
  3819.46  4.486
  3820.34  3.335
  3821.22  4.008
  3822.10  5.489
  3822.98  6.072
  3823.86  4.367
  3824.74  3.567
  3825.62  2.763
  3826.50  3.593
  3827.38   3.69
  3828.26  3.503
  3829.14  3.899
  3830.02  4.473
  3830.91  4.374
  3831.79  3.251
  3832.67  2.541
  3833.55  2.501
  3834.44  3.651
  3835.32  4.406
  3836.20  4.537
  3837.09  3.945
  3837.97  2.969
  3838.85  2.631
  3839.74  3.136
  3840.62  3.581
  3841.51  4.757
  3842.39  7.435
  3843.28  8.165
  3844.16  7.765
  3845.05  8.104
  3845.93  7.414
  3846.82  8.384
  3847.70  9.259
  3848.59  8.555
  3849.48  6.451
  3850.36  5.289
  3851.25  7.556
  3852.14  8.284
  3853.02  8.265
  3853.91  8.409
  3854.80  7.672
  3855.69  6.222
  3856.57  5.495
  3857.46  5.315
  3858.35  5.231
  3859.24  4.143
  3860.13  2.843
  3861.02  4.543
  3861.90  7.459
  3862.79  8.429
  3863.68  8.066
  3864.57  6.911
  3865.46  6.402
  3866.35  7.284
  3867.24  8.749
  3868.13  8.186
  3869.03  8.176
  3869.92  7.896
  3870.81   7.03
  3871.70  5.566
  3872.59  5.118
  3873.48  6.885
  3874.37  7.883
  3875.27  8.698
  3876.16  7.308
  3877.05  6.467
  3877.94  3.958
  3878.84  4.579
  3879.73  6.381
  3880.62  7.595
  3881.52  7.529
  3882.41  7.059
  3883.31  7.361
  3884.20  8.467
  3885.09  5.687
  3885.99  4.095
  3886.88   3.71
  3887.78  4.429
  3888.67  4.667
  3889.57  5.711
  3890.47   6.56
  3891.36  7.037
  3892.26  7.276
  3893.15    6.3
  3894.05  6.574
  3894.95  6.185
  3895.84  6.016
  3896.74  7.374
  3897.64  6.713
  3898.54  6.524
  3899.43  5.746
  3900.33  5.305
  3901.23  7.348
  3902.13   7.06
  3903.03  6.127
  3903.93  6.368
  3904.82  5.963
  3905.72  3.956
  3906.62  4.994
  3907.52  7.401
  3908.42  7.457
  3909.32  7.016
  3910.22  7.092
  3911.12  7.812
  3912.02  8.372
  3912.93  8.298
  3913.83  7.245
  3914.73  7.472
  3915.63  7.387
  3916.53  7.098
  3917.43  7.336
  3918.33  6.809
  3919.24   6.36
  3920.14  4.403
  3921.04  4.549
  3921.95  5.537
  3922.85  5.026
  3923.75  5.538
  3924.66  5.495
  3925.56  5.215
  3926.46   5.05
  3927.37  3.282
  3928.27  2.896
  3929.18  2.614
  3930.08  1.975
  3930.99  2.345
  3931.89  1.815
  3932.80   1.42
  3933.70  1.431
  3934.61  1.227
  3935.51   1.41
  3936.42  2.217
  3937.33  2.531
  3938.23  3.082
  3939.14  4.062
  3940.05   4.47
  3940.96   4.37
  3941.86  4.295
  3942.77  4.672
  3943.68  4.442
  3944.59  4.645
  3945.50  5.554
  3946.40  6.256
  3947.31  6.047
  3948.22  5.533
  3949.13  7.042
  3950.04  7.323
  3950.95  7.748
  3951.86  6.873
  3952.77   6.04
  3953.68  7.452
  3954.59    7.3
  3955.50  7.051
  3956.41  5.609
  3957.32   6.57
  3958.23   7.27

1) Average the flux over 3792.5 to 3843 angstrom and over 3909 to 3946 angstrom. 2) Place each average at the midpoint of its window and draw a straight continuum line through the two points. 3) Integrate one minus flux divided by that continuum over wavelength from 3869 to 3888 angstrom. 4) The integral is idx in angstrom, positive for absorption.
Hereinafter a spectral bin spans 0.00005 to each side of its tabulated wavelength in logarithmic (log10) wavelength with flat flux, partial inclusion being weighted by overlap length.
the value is -5.0 angstrom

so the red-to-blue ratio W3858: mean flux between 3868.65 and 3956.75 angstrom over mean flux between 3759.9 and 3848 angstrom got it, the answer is 0.91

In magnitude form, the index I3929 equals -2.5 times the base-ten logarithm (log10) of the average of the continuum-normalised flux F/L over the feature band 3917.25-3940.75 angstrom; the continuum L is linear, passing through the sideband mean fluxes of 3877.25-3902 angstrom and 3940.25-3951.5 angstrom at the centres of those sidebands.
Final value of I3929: 0.48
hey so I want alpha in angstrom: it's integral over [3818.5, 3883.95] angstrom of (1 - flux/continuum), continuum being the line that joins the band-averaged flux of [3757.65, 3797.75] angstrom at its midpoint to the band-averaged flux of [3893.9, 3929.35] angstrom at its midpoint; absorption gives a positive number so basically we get 6.1 angstrom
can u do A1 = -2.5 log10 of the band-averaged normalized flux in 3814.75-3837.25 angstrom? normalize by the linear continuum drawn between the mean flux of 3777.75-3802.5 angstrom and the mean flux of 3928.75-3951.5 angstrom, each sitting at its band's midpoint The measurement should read 0.484 mag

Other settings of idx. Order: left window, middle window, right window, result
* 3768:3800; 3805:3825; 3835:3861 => 1.47 angstrom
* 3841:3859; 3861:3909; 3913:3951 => -3.68 angstrom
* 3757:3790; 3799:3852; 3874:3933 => 5.56 angstrom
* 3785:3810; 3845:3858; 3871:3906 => -1.39 angstrom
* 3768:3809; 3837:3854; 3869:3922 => 1.02 angstrom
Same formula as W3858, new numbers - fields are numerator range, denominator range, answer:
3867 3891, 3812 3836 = 1.45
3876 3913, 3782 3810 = 0.85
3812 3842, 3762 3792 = 0.60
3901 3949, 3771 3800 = 0.68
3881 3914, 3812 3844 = 1.42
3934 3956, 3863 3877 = 0.69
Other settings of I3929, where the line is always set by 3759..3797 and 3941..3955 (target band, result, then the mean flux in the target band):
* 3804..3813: -0.19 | 8.17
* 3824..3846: 0.46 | 4.38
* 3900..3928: 0.00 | 6.25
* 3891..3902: -0.03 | 6.54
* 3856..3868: 0.04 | 6.28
